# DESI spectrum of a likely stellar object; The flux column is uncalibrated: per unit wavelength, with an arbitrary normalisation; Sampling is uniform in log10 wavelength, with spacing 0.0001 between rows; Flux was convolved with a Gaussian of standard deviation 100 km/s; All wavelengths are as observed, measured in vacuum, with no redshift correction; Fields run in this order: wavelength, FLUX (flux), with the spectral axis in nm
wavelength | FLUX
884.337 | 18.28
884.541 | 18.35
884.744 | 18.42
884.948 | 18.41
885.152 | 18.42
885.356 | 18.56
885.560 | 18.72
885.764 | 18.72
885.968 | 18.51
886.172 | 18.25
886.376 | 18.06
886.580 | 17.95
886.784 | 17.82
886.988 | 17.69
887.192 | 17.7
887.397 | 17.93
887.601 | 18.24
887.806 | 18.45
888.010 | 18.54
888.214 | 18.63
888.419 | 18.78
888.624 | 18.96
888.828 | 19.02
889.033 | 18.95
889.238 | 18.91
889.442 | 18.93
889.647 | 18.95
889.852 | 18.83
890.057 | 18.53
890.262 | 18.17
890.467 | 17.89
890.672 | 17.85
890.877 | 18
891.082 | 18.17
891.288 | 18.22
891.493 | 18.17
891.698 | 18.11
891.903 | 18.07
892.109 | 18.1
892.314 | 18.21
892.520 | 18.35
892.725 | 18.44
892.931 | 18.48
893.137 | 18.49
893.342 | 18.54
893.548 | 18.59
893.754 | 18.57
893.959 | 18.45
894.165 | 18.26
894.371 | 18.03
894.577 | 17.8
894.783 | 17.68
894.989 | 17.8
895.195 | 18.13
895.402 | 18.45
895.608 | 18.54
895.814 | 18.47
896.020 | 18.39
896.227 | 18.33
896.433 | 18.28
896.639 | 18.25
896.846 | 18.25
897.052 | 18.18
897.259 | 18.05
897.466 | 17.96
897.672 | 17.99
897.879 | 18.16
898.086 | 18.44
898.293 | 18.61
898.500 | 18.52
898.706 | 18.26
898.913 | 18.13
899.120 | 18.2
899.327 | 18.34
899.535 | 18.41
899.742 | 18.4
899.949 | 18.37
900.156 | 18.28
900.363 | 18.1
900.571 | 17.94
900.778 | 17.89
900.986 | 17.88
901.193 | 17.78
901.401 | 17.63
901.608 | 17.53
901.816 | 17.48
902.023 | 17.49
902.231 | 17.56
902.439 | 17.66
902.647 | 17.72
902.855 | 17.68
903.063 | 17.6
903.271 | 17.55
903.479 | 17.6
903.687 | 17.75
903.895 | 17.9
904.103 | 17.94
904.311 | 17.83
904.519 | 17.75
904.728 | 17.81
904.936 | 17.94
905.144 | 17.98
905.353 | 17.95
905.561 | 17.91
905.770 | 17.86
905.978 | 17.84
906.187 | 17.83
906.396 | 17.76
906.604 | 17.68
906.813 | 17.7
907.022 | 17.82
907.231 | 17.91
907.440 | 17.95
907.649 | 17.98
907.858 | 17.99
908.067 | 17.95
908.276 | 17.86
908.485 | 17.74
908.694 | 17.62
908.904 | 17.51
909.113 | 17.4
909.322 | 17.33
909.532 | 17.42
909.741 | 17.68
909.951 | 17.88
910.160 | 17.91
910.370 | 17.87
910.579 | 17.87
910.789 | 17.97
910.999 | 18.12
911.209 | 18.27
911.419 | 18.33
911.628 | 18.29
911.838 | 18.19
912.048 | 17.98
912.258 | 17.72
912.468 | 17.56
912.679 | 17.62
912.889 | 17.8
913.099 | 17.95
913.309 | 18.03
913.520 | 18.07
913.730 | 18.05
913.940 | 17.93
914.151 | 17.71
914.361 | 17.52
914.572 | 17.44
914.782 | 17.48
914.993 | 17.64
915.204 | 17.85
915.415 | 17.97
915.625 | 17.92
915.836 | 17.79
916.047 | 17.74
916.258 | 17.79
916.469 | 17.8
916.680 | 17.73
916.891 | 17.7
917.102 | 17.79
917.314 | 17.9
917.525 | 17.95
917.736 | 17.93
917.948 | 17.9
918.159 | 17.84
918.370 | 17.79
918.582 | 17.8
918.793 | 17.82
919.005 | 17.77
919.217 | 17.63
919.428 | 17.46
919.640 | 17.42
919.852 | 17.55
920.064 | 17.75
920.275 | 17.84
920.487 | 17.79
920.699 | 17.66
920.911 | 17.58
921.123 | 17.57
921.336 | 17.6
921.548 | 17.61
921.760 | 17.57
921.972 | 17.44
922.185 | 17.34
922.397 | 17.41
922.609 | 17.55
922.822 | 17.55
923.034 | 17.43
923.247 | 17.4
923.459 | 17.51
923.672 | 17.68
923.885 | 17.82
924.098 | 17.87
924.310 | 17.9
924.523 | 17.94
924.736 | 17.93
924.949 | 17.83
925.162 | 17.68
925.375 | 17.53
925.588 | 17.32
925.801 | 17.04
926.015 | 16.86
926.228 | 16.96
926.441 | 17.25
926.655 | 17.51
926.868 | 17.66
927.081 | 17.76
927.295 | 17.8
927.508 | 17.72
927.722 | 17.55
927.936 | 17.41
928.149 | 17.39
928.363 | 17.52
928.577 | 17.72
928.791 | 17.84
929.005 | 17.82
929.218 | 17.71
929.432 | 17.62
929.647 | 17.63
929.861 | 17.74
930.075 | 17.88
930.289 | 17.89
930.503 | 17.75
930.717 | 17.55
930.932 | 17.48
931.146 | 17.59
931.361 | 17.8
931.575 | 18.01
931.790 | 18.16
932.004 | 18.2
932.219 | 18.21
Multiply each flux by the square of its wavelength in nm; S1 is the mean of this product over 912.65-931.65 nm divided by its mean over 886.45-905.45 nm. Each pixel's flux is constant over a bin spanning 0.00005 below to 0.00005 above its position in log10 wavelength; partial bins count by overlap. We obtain 1.03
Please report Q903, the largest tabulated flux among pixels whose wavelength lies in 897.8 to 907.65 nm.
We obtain 18.61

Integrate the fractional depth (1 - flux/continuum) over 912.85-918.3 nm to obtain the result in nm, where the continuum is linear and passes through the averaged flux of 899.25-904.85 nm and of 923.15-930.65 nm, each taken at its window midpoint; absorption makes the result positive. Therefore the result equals -0.03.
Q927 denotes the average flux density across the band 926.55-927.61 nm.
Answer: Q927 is 17.7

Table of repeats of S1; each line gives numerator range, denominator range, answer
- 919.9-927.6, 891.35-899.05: 1.02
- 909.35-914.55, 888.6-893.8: 1.02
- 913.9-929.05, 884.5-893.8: 1.03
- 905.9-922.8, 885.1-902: 1.02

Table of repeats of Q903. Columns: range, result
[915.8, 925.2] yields 17.95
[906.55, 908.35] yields 17.99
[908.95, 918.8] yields 18.33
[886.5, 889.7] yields 19.02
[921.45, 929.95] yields 17.94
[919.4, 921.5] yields 17.84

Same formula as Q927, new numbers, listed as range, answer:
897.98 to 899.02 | 18.4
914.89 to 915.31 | 17.7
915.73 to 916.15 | 17.8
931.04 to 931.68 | 17.8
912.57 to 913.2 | 17.8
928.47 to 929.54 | 17.7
